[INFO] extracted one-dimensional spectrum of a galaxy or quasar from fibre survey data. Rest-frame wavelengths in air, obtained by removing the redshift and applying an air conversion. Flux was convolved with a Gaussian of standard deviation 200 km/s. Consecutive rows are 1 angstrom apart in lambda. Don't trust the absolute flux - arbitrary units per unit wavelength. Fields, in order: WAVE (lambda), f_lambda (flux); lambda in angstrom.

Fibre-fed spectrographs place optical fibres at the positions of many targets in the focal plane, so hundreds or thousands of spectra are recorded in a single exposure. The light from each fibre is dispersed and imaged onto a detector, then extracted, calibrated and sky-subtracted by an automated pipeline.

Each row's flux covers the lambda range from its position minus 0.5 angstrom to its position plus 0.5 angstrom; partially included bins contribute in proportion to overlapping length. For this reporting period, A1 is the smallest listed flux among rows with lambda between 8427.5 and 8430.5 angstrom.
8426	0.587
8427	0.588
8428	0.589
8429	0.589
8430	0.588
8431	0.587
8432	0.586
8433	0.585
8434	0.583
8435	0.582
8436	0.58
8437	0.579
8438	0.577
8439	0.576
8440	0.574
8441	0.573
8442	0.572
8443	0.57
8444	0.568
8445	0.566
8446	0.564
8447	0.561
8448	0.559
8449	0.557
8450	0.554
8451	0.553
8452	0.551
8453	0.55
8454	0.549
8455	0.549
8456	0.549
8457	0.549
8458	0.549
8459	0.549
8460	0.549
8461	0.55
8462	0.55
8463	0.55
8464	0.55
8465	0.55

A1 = 0.588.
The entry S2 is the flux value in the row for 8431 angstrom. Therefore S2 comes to 0.587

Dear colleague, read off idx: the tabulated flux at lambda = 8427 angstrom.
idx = 0.588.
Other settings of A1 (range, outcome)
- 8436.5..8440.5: 0.574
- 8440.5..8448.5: 0.559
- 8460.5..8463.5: 0.55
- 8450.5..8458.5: 0.549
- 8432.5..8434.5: 0.583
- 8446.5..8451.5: 0.553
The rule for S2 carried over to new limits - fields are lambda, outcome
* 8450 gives 0.554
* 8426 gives 0.587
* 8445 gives 0.566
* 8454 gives 0.549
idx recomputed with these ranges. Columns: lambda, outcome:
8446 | 0.564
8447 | 0.561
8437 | 0.579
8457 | 0.549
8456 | 0.549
